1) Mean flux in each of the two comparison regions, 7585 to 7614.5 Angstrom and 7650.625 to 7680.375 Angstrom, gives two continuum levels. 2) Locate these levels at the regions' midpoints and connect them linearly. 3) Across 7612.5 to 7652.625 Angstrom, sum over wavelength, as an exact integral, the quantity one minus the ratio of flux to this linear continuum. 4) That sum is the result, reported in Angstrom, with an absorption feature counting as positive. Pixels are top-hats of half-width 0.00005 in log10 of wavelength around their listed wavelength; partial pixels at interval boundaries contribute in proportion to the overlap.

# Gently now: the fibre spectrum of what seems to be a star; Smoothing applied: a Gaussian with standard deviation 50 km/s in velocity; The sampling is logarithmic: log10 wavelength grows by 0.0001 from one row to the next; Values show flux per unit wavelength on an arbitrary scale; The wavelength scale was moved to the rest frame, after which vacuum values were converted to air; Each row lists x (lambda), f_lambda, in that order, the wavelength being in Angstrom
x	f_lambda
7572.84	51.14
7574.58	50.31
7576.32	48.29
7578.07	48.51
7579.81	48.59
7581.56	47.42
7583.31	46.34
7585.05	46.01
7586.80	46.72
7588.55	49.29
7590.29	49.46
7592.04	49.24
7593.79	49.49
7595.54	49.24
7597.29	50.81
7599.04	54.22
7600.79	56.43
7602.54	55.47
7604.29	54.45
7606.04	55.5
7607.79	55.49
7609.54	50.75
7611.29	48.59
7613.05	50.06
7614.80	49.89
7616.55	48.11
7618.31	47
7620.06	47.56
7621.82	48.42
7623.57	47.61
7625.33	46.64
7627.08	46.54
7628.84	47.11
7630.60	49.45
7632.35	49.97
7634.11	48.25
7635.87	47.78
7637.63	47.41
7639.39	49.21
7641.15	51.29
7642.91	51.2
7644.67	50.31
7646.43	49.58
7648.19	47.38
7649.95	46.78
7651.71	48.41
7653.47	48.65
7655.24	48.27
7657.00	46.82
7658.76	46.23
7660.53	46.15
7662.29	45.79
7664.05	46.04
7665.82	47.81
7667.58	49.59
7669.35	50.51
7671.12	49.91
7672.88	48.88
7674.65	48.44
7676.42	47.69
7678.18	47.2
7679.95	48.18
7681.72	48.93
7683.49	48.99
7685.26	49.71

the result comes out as 0.91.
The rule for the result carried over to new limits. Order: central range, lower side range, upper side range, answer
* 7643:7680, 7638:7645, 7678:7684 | 0.9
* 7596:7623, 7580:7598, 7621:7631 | -2.0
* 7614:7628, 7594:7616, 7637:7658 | 0.9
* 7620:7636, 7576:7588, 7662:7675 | 0.0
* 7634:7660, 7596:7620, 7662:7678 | 0.6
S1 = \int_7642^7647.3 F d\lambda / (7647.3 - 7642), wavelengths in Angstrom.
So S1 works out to 50.4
